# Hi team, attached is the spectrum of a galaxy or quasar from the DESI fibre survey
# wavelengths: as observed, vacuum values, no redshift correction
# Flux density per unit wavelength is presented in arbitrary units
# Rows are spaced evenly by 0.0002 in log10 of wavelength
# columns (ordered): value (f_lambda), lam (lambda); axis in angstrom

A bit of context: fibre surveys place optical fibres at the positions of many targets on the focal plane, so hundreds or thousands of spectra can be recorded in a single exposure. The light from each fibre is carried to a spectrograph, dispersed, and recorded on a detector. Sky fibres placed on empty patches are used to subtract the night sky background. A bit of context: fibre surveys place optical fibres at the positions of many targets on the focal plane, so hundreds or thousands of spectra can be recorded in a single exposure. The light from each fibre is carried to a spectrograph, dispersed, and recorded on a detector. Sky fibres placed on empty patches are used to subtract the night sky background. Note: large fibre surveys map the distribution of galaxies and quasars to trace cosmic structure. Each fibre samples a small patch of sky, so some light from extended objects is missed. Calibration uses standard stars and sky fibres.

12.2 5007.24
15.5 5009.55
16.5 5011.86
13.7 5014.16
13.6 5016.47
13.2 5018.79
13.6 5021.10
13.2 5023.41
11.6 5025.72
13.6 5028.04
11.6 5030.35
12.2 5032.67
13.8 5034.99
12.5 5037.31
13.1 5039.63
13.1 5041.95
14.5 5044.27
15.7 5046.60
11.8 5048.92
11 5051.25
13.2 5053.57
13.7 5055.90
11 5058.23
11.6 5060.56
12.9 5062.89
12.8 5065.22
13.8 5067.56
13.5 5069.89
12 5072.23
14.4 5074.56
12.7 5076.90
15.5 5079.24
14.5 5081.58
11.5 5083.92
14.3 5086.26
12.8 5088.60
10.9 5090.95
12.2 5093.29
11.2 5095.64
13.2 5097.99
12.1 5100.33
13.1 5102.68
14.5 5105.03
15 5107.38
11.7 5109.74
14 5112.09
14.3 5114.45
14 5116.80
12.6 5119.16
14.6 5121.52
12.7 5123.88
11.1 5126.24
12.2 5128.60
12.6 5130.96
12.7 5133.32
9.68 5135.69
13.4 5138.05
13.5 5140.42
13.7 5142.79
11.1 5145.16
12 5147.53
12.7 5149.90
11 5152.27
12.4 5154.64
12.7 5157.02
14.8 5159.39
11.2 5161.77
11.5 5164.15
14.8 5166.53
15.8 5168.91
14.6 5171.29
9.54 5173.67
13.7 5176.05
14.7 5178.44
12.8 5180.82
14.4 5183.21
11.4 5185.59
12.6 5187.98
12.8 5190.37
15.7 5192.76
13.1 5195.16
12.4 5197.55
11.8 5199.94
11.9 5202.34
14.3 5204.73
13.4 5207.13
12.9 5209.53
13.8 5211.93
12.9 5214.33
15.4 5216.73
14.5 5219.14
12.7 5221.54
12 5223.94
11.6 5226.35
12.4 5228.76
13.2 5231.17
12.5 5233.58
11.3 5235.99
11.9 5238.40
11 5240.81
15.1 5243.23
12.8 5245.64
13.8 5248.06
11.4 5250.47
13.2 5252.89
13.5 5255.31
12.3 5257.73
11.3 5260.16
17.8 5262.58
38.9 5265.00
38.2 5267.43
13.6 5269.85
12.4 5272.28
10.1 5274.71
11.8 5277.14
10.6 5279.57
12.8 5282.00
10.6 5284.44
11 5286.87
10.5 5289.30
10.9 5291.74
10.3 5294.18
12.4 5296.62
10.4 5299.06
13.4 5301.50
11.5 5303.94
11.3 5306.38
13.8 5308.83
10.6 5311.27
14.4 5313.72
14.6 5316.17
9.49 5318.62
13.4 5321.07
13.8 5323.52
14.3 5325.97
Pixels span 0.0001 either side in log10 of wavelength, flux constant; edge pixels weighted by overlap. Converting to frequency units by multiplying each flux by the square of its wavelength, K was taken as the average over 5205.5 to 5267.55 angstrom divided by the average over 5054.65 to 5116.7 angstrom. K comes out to 1.19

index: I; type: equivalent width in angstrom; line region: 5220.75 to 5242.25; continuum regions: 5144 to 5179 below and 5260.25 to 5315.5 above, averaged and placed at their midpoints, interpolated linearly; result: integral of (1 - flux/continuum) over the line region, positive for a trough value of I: 2.5 angstrom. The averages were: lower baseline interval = 12.8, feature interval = 12.1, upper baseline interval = 14.4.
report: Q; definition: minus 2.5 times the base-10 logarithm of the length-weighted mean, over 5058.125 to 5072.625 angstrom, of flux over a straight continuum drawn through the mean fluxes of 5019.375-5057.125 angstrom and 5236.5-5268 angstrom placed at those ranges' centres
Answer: 0.07 mag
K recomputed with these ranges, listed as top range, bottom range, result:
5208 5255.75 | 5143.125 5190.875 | 1.03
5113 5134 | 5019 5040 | 1.05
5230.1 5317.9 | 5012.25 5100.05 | 1.15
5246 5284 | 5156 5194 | 1.24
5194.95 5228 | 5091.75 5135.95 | 1.05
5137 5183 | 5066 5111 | 1.02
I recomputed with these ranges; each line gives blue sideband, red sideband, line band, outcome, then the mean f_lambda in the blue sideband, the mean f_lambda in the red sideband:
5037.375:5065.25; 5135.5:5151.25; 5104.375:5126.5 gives -1.7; 12.9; 12.5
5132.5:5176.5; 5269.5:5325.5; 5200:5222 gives -2.0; 12.7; 11.9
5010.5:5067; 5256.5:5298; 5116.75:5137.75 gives 2.1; 13.1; 15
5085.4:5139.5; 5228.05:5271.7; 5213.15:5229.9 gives 2.3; 12.8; 15.8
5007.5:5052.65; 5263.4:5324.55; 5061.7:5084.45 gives 0.1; 13.3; 14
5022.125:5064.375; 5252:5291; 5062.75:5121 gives 0.7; 12.8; 15.5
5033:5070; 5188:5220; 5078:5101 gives 0.4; 13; 13.4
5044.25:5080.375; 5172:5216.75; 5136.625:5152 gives 0.6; 13.1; 13.1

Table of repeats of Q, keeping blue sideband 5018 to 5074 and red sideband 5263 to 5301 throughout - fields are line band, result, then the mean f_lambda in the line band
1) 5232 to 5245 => 0.18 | 12.4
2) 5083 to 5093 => 0.07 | 12.4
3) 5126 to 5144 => 0.10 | 12.4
